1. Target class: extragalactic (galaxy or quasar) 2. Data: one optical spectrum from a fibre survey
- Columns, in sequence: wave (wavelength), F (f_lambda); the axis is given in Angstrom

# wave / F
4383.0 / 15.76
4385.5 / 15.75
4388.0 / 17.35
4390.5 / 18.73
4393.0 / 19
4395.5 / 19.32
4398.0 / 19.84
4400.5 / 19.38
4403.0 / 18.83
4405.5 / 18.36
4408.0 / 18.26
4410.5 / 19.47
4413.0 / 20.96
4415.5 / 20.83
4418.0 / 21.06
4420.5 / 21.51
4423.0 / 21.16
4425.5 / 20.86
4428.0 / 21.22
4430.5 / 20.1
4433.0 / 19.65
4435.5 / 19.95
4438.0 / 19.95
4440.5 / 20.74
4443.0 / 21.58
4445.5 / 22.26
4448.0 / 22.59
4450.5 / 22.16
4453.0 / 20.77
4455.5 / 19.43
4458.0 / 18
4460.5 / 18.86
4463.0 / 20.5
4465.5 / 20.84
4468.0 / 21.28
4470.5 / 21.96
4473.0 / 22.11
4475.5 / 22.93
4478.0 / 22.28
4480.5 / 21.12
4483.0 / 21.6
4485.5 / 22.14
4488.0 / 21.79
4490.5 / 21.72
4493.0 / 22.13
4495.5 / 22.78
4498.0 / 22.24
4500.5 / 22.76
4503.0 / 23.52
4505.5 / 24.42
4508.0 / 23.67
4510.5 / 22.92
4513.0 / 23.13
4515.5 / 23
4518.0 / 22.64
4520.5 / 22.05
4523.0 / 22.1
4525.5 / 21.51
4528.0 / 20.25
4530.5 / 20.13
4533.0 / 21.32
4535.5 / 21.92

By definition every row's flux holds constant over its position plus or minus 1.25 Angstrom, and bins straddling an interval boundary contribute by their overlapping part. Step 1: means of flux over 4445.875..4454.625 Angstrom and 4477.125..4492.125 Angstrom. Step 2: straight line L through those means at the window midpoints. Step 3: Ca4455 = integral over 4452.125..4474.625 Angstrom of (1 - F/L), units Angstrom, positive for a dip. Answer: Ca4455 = 1.4 Angstrom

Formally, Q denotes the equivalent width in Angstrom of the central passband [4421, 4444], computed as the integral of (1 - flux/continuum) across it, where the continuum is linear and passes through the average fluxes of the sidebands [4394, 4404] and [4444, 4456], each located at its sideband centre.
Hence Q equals 0.2 Angstrom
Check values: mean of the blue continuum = 19.3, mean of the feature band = 20.6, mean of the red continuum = 21.6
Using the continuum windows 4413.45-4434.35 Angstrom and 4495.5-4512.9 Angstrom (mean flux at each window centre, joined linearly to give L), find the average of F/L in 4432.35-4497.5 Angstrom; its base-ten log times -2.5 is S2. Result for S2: 0.04 mag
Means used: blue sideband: 20.8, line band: 21.2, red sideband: 23.2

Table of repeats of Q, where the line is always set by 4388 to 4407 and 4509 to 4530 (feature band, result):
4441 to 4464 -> -0.4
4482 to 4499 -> -0.5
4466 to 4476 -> -0.5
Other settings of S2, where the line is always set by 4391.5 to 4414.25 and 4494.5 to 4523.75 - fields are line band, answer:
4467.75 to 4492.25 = 0.00 mag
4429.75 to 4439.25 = 0.02 mag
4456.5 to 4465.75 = 0.10 mag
